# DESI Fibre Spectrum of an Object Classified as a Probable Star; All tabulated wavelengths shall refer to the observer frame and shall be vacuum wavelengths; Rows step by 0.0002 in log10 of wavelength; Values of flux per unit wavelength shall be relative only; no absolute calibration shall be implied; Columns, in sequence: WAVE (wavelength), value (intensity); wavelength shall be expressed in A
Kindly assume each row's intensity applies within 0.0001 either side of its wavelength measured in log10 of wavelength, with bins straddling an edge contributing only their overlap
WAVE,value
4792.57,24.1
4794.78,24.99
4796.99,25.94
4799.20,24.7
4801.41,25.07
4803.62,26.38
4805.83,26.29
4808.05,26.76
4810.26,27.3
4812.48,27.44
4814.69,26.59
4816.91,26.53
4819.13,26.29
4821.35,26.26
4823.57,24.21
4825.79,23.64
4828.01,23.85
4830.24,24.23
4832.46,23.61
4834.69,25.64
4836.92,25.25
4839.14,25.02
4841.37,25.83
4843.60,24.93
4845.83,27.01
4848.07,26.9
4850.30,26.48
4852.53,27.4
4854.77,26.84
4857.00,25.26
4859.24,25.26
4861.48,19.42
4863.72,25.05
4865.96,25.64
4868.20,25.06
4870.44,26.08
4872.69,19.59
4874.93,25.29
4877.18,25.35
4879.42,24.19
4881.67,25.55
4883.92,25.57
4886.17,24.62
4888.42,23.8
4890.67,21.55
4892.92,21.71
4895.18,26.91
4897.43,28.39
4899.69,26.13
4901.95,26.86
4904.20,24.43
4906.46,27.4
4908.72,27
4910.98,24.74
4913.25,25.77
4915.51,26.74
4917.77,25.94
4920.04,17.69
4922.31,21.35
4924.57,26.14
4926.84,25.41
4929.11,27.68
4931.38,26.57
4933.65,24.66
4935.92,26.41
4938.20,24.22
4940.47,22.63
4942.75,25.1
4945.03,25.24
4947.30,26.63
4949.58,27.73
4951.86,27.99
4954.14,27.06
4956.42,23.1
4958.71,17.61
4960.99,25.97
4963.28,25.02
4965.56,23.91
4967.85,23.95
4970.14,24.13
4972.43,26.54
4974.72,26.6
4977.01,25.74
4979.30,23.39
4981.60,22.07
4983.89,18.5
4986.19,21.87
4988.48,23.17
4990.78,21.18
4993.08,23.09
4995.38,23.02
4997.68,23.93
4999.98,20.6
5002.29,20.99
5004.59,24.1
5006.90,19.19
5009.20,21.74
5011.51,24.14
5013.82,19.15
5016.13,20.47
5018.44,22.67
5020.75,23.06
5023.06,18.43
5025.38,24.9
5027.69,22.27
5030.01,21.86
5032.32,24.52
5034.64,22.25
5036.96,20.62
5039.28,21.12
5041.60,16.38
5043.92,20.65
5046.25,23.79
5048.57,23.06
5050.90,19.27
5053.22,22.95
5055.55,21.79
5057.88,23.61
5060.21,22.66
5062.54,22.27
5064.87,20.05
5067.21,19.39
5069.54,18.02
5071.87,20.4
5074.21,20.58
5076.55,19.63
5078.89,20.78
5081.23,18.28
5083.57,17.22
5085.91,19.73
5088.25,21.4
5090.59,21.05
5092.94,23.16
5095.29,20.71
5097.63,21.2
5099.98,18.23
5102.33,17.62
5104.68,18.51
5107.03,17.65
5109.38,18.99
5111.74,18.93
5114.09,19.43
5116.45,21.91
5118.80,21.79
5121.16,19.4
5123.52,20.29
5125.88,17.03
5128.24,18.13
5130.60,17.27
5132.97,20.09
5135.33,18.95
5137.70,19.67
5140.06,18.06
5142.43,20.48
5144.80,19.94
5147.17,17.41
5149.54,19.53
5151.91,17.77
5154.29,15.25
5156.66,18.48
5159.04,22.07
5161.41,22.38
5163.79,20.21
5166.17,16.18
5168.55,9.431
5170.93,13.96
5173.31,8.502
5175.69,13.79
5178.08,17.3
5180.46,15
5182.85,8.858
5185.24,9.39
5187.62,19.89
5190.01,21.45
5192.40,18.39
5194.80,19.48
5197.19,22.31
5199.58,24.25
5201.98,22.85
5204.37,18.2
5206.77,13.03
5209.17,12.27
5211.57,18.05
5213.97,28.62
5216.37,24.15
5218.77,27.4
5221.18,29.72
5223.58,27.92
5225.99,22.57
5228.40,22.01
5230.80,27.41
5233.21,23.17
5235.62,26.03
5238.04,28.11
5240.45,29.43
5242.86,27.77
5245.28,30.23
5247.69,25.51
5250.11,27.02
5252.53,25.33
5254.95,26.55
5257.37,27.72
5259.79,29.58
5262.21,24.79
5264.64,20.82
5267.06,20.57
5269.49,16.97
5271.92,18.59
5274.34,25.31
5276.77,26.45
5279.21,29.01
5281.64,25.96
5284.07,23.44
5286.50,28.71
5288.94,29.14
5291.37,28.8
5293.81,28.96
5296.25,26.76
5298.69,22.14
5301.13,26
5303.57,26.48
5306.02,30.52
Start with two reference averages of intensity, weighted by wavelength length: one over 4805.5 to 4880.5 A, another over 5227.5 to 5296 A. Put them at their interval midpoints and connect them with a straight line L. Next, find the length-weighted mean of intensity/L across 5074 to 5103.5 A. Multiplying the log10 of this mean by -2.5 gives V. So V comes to 0.27 mag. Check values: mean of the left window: 25.3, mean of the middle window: 19.9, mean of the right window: 25.9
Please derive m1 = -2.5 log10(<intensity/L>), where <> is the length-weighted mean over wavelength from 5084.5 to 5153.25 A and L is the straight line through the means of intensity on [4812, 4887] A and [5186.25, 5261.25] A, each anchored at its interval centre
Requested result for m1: 0.245 mag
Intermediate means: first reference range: 25.2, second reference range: 24.1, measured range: 19.4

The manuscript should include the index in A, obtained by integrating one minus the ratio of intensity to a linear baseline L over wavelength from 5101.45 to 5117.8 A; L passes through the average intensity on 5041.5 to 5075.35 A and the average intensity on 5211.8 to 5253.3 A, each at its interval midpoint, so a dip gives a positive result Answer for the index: 2.6 A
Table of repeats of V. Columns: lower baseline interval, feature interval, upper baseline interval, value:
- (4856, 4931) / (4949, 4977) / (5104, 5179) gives -0.09 mag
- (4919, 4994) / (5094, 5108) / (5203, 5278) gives 0.26 mag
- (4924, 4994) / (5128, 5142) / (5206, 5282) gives 0.29 mag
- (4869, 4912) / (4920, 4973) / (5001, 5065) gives -0.05 mag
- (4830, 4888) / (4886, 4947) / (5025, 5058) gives -0.04 mag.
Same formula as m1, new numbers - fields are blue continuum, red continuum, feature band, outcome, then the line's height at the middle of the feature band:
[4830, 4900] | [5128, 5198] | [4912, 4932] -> -0.06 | 23.5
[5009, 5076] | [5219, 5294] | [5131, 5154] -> 0.24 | 23.5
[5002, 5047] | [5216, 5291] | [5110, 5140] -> 0.21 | 23.4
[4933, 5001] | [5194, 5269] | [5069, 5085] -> 0.24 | 24.1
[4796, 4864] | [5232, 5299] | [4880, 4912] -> 0.01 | 25.6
